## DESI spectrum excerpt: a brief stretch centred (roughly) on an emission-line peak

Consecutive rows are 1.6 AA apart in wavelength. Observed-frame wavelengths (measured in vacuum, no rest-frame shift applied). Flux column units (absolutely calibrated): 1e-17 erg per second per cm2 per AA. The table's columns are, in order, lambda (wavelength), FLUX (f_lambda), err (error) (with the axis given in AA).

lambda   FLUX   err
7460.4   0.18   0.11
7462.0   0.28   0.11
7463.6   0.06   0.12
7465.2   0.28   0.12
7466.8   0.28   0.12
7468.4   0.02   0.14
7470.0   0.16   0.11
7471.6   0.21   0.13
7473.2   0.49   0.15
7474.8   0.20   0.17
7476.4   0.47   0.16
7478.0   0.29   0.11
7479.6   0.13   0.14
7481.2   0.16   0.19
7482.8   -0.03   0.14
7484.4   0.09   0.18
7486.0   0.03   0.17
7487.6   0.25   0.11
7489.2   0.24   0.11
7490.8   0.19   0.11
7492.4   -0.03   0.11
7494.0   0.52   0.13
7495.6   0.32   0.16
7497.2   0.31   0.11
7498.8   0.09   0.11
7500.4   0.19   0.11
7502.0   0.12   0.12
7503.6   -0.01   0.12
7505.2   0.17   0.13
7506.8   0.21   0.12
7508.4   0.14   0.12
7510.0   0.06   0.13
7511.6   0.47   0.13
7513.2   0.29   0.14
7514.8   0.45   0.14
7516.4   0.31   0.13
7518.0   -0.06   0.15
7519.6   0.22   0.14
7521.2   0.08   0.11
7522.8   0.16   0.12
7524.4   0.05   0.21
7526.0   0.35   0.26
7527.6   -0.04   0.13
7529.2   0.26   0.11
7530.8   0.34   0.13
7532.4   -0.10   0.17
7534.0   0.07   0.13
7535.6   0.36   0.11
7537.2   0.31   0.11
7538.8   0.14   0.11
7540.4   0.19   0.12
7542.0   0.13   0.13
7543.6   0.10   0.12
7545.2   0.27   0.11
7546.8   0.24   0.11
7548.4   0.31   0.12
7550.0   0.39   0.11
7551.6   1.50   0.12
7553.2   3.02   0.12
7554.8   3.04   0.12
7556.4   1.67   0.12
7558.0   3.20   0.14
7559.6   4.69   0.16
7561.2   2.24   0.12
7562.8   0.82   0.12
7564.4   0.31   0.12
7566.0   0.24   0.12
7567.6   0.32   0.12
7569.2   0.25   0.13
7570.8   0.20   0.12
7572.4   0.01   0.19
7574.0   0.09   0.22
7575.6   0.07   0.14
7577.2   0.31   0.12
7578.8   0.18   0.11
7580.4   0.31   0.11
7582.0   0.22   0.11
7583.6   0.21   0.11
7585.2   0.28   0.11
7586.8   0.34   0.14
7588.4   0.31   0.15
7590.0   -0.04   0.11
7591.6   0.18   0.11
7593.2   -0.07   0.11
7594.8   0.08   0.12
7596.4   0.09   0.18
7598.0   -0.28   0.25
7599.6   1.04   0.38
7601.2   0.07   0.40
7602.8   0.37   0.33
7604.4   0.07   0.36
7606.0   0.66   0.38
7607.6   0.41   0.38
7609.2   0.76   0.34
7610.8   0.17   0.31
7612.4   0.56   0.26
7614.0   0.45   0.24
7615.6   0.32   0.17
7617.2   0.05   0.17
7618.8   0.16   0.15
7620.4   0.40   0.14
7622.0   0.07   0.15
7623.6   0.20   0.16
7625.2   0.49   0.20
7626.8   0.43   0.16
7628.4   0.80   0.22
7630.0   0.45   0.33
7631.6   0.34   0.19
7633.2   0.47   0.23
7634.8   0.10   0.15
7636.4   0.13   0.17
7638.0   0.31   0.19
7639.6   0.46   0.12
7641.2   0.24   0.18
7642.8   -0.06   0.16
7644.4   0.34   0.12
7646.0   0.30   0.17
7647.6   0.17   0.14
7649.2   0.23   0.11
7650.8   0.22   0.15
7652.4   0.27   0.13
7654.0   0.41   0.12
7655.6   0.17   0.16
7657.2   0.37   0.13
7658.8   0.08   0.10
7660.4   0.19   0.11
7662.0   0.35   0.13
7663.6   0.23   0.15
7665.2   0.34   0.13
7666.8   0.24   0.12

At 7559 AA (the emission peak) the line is [O II] 3727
